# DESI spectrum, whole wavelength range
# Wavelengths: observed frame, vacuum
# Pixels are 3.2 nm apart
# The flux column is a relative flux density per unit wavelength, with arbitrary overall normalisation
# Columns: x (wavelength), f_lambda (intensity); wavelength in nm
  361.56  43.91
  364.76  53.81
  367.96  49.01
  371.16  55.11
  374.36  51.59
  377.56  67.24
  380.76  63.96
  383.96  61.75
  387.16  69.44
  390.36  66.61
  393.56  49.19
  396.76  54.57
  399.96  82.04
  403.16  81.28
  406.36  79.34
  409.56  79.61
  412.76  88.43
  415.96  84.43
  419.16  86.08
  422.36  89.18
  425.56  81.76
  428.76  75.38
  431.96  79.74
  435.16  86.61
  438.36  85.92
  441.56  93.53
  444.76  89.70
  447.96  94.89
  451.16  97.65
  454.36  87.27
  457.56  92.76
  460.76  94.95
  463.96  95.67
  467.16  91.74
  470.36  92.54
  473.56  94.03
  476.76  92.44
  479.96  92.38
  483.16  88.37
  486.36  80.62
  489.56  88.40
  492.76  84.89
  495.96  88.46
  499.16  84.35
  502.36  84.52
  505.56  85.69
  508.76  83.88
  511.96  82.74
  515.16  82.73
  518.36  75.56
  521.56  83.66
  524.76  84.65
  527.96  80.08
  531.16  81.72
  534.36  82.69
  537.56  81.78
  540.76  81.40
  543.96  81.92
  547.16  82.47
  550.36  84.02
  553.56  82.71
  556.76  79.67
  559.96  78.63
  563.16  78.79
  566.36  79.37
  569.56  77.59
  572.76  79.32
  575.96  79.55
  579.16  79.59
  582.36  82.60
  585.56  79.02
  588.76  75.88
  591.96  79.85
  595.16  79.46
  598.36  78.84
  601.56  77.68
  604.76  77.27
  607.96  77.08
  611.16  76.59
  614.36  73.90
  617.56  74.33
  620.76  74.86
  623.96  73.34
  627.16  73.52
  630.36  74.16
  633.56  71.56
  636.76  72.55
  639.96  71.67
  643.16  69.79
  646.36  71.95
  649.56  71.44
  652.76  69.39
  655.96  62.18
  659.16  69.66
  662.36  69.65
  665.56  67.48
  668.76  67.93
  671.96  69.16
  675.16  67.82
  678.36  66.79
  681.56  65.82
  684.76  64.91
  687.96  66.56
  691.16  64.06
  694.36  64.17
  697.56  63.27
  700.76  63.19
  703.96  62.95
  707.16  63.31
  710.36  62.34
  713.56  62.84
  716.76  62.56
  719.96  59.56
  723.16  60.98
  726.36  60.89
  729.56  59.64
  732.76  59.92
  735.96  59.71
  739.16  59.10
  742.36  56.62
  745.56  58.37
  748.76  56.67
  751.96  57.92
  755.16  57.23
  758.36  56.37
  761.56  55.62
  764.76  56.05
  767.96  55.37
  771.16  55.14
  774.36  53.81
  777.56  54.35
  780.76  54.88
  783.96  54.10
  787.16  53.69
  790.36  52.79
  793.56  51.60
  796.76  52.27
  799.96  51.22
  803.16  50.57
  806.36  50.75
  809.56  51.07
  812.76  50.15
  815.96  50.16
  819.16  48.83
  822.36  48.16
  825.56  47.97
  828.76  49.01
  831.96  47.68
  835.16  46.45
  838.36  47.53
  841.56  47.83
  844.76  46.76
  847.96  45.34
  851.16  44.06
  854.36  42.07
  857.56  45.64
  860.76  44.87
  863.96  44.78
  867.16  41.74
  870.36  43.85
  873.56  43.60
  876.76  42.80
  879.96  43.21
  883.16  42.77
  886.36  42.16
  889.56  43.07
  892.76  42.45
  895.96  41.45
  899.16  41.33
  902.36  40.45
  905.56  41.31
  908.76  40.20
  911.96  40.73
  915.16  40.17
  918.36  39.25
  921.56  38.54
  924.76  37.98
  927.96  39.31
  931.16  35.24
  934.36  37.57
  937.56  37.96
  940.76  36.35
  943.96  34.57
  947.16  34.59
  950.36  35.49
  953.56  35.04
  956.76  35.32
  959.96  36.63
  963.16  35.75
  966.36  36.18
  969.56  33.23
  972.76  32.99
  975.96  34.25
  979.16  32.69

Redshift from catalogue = 0.00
